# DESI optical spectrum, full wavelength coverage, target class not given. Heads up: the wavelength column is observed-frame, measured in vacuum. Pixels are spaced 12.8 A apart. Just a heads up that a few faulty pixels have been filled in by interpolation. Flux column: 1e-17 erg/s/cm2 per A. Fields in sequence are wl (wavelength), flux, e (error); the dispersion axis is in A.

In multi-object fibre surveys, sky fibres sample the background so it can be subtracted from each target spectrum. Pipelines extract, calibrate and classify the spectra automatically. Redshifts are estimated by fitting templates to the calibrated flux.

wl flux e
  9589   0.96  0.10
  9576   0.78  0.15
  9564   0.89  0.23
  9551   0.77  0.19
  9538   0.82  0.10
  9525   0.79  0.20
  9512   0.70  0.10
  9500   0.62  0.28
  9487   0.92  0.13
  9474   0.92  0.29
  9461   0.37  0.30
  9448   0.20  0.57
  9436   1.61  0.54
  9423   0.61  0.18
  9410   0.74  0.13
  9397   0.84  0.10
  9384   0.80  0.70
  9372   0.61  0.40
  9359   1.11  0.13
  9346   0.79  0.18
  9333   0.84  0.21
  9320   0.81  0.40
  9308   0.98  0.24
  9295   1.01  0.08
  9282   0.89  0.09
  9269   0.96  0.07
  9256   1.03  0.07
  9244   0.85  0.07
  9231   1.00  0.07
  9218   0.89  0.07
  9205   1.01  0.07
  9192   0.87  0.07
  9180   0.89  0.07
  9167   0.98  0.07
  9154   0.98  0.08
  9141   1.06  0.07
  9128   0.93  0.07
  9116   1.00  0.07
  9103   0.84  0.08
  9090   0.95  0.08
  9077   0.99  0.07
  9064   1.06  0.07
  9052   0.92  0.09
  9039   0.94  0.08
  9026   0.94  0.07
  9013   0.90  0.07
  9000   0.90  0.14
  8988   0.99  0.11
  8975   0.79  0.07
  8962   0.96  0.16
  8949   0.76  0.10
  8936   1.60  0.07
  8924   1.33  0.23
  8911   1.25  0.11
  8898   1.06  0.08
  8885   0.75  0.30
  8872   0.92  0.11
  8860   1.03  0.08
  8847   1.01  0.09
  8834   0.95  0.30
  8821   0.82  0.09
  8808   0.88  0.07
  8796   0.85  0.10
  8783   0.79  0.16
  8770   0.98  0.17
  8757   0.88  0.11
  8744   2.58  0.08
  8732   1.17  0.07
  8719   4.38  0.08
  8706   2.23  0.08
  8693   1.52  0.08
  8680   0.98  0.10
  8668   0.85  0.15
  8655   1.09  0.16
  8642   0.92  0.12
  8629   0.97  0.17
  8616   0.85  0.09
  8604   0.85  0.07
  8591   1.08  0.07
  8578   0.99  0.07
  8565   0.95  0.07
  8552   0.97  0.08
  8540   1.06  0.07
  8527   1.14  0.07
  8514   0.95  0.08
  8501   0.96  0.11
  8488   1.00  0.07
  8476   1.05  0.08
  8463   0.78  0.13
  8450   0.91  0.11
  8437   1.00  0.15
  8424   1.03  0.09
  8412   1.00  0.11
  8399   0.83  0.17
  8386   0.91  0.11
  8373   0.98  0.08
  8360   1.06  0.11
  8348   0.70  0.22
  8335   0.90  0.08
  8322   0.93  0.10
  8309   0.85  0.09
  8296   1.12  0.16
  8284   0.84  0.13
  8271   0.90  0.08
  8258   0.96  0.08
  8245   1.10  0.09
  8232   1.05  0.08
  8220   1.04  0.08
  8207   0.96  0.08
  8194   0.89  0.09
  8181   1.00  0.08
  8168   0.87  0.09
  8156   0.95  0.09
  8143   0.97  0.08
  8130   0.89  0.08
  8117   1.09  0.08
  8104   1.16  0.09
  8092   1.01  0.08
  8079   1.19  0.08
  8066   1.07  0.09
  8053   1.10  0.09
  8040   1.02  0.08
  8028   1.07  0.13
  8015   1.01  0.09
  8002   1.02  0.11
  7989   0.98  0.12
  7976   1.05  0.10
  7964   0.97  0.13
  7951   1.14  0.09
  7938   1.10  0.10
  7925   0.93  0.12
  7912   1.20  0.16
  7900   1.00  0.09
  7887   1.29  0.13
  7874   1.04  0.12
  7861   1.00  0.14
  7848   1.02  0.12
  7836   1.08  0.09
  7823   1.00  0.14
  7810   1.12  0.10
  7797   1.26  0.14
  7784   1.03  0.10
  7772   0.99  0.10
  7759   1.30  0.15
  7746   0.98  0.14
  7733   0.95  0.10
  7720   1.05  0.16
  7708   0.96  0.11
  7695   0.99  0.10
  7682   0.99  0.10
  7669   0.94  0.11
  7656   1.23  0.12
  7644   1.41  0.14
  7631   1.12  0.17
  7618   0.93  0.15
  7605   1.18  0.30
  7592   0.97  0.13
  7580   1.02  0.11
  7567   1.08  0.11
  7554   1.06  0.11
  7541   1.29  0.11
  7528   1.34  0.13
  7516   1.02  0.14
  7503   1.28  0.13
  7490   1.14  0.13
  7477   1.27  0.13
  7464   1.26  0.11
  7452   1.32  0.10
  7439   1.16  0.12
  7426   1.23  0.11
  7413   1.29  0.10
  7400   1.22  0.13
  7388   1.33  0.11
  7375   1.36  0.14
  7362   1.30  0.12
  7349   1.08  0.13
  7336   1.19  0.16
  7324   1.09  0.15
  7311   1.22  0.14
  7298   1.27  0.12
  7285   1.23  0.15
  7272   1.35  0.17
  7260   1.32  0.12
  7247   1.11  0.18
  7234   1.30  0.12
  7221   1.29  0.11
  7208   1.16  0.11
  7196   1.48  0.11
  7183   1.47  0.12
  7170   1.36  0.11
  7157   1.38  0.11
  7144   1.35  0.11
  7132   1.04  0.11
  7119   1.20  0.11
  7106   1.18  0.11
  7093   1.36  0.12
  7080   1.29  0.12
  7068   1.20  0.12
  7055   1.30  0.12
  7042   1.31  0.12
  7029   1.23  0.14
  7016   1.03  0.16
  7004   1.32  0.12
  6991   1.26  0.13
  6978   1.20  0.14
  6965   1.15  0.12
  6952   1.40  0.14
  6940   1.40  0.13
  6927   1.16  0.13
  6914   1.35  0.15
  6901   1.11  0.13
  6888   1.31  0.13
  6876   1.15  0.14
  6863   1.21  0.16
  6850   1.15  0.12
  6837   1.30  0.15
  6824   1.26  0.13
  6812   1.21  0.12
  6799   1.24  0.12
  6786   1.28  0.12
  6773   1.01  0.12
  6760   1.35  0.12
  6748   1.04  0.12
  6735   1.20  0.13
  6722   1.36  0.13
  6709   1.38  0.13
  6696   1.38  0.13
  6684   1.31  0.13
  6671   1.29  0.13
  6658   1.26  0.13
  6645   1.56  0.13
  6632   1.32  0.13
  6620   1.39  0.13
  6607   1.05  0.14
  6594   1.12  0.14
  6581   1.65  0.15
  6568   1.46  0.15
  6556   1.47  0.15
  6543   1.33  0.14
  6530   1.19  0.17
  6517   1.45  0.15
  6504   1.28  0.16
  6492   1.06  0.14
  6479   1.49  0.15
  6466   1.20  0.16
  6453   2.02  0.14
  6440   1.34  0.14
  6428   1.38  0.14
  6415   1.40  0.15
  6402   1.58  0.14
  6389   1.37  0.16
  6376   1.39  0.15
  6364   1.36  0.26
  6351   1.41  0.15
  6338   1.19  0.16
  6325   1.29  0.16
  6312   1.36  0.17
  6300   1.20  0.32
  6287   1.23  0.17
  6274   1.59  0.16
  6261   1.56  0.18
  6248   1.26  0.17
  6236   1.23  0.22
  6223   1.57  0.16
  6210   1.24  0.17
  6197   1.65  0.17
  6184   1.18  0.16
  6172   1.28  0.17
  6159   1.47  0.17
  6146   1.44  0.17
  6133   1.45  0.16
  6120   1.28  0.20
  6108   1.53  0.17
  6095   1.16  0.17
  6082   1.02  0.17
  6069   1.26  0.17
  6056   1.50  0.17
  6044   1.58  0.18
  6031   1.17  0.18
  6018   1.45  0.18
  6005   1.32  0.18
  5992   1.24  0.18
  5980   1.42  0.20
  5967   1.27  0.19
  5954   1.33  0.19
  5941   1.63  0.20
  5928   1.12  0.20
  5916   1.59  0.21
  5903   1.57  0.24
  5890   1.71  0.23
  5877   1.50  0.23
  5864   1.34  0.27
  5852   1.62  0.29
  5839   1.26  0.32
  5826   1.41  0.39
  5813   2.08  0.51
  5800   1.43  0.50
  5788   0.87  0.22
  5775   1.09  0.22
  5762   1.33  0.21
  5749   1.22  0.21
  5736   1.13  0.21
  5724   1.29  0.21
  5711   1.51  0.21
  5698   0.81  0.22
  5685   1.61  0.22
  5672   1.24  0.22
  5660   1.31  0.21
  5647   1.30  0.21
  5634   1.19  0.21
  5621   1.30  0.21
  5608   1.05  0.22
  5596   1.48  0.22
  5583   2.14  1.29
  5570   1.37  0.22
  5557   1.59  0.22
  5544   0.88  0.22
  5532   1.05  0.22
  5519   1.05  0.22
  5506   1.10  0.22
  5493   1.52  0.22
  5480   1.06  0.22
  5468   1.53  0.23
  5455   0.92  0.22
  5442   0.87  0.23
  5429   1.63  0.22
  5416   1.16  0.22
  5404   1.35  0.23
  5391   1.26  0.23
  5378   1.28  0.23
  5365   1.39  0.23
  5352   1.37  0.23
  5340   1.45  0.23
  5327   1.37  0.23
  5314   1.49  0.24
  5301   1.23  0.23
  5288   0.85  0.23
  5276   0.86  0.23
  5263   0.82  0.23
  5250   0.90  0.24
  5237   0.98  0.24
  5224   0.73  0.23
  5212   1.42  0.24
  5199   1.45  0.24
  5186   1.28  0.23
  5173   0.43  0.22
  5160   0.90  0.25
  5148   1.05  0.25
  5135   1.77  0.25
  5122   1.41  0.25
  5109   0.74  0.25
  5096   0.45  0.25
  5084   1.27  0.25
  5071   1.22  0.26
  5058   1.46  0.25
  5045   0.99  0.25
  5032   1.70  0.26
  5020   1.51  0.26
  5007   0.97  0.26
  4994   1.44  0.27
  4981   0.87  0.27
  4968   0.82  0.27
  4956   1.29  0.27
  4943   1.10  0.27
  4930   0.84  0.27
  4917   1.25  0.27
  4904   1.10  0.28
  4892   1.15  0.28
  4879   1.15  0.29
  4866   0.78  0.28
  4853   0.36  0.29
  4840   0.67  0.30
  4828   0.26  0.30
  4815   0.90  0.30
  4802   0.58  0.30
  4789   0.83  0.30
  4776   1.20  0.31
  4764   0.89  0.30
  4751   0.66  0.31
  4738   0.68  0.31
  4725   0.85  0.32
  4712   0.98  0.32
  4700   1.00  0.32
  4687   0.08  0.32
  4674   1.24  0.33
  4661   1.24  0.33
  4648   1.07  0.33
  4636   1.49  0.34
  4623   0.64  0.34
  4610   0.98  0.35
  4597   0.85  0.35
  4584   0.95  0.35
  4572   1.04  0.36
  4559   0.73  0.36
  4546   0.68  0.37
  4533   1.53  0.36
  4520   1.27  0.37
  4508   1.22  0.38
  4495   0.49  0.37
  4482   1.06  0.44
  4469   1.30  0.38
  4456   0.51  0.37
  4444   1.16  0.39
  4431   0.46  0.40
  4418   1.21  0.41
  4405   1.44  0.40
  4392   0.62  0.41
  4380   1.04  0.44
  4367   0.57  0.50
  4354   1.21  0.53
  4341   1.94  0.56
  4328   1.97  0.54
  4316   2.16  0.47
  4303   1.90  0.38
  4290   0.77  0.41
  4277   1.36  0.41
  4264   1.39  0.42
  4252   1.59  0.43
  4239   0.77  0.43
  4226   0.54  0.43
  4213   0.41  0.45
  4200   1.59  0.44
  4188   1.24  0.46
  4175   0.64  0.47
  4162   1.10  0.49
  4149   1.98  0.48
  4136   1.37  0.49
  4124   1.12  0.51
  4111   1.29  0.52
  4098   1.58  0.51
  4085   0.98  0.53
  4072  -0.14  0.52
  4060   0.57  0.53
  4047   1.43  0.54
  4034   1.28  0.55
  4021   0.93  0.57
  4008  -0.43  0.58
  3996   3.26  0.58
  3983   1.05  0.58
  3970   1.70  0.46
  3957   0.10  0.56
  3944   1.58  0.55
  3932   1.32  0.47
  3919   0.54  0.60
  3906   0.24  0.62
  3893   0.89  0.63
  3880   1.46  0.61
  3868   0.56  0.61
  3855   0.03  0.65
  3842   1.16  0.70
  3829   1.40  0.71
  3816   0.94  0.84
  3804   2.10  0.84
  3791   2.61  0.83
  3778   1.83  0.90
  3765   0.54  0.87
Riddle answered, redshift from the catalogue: 0.327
